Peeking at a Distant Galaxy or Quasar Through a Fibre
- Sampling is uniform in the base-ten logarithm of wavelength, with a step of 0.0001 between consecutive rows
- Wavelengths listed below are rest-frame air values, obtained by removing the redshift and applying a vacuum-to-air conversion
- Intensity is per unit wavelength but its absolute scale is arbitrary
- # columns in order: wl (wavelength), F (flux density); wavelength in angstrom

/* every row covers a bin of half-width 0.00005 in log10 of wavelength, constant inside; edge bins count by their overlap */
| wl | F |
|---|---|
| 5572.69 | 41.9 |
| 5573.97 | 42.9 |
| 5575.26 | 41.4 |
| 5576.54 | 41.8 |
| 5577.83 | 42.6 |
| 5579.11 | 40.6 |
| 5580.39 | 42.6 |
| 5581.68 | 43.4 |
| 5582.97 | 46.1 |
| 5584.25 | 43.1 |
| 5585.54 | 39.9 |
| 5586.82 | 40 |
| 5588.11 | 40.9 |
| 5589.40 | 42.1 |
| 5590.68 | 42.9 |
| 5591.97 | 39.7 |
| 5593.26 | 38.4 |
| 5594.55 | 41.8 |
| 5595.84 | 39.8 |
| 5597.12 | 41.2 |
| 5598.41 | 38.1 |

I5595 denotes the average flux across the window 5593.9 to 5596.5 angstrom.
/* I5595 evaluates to 40.9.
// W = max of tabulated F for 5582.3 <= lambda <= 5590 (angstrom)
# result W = 46.1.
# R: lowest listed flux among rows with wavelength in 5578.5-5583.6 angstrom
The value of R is 40.6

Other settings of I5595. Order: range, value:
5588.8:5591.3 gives 42.6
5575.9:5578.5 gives 42.2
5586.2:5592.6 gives 41.1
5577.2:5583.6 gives 43.1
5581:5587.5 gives 42.5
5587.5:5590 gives 41.4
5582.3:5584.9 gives 44.5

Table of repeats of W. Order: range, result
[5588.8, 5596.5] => 42.9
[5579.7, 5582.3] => 43.4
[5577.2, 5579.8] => 42.6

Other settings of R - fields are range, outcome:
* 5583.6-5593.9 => 38.4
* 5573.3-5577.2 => 41.4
